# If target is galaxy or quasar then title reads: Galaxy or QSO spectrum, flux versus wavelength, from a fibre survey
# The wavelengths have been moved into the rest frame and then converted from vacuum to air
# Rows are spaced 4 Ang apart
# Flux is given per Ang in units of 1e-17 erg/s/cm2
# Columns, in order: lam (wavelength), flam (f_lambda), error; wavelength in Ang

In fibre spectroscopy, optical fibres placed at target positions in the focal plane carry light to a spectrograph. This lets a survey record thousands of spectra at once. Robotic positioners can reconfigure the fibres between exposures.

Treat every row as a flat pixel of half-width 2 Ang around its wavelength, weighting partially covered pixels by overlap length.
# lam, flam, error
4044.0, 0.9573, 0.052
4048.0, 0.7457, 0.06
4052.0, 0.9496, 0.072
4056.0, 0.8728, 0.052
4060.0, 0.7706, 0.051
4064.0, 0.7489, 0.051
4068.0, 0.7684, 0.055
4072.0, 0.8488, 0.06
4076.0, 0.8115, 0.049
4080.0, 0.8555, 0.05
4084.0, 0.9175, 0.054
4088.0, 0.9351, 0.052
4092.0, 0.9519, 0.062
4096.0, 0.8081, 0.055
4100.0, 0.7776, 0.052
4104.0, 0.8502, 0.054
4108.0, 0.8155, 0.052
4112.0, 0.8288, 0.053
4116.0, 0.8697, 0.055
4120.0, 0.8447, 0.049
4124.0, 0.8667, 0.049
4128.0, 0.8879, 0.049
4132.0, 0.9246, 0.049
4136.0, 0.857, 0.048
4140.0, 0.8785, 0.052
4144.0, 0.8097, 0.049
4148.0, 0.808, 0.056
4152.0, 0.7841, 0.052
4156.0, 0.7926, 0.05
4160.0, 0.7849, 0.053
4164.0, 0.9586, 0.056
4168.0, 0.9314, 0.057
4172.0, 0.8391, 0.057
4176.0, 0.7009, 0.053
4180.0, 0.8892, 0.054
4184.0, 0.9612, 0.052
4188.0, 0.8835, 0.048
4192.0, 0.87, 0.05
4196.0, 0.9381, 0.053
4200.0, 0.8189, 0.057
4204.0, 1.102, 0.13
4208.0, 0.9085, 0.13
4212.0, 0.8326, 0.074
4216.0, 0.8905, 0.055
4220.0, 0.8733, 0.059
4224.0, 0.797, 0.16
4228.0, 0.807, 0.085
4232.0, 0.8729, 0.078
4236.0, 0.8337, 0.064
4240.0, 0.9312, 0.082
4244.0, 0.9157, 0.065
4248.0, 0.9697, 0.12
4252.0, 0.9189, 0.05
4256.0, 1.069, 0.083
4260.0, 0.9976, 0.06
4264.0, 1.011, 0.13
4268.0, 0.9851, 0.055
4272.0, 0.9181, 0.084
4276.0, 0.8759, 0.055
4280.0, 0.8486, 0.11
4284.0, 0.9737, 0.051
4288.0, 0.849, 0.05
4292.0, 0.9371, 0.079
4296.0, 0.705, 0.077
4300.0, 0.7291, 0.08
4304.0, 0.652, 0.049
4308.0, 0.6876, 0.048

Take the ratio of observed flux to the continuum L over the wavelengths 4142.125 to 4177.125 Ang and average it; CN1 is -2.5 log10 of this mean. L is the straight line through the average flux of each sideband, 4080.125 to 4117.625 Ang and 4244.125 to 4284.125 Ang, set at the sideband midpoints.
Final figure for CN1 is 0.09 mag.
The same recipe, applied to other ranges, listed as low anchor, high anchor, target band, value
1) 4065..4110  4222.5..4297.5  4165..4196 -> 0.01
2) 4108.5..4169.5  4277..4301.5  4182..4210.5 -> -0.09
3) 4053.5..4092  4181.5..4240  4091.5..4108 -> 0.02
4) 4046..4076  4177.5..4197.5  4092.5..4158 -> 0.02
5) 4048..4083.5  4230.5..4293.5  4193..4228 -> 0.02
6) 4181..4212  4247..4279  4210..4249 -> 0.09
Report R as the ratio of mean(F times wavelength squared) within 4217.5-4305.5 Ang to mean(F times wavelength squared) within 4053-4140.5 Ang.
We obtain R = 1.1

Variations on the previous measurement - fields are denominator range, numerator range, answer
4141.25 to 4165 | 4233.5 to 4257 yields 1.19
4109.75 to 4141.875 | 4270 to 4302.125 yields 1.06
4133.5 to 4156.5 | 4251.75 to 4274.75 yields 1.26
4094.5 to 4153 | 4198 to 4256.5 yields 1.12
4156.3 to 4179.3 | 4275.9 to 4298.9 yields 1.08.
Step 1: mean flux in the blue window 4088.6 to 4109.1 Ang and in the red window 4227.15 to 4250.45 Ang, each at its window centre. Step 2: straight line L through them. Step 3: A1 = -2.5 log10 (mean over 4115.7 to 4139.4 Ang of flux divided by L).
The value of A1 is -0.02 mag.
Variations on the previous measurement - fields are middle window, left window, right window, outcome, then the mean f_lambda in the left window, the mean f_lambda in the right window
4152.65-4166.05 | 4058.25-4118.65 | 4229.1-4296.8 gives 0.040 mag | 0.838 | 0.921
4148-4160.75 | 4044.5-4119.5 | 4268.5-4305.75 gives 0.068 mag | 0.843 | 0.839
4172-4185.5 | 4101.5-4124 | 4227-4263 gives 0.052 mag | 0.843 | 0.93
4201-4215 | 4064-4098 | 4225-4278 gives -0.029 mag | 0.855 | 0.929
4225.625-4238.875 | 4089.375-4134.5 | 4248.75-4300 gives 0.074 mag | 0.858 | 0.918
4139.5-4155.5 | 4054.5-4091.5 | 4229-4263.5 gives 0.090 mag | 0.841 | 0.938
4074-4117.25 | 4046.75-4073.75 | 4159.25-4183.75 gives -0.033 mag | 0.817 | 0.862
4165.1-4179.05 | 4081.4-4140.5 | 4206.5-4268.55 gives 0.064 mag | 0.867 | 0.912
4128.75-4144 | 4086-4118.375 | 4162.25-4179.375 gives -0.025 mag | 0.854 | 0.859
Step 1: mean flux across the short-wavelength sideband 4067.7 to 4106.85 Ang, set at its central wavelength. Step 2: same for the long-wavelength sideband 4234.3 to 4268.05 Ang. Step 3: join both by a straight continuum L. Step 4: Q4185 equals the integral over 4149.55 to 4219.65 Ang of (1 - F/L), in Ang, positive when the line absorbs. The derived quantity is 3.2 Ang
